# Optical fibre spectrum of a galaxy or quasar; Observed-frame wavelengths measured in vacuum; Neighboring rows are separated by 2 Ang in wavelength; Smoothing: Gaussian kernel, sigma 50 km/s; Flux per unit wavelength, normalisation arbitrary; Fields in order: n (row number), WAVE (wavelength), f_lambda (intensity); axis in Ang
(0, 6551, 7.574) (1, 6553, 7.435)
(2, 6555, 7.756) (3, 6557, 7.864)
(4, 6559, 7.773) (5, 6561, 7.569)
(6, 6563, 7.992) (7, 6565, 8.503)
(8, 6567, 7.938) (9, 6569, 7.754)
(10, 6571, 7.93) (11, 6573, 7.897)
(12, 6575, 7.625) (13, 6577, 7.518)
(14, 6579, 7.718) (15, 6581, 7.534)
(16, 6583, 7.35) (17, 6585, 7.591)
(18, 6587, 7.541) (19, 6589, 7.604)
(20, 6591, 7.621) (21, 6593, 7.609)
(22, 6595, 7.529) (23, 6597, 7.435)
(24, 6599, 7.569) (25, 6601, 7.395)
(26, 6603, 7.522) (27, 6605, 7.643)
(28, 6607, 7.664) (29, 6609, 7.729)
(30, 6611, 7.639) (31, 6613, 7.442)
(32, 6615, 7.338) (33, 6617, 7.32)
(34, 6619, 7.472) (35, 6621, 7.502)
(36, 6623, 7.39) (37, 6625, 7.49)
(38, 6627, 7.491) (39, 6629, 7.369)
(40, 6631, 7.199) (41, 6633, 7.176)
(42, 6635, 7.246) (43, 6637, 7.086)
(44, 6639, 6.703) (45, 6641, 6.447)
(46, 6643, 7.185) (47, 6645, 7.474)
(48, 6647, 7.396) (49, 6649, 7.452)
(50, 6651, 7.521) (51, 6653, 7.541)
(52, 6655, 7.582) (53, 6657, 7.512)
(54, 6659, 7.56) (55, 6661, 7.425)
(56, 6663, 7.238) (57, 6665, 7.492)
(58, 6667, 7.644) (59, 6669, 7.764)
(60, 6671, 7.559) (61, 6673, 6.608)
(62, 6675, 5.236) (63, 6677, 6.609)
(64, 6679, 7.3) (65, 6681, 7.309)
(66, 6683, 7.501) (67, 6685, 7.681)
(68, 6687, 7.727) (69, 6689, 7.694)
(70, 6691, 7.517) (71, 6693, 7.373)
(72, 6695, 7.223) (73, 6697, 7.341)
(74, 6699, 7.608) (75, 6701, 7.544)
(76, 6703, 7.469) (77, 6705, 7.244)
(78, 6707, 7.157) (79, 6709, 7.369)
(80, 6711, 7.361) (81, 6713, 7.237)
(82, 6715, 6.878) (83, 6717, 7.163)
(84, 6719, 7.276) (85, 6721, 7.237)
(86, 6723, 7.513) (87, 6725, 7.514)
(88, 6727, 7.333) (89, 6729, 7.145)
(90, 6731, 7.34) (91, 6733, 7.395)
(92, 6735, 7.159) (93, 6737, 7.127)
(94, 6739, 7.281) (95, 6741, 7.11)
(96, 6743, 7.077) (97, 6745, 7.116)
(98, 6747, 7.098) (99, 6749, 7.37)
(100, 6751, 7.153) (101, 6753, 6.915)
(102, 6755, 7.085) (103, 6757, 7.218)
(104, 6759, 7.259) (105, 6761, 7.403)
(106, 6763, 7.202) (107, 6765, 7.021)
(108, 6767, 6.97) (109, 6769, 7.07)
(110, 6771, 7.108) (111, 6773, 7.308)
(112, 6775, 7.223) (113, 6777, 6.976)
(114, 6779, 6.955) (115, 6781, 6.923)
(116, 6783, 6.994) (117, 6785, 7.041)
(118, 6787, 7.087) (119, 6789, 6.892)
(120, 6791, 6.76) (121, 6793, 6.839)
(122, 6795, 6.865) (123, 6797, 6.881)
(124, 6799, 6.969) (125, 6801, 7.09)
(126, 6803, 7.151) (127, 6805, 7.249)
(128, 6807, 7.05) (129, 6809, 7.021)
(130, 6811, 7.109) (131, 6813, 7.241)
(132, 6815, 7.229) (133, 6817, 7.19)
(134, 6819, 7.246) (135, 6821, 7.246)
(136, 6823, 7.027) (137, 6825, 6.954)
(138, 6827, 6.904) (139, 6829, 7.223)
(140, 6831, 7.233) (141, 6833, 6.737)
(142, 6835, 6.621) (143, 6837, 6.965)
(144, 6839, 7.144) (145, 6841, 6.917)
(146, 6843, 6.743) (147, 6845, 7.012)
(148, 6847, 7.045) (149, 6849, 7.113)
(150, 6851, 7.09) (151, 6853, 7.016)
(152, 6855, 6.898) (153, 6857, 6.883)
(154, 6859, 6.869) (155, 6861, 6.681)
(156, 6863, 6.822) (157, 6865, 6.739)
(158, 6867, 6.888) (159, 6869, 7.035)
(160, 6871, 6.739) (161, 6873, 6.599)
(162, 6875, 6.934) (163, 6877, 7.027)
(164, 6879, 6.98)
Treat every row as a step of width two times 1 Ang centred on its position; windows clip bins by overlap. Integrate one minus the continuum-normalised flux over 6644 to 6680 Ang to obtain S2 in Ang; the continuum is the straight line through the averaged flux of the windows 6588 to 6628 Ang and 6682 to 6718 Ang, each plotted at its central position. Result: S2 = 0.8 Ang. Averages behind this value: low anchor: 7.52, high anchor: 7.39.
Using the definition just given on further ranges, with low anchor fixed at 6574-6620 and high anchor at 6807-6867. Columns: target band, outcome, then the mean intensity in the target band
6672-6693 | 0.6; 7.13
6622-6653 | 0.8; 7.25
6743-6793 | 0.5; 7.08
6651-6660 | -0.2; 7.55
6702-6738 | -0.1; 7.27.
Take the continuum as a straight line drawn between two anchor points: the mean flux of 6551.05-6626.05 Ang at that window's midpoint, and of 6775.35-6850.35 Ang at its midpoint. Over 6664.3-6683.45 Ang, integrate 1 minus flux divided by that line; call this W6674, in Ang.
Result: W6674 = 0.8 Ang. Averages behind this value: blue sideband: 7.63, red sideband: 7.02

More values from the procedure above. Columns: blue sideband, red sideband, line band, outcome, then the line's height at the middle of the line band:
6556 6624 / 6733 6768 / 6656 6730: 0.2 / 7.33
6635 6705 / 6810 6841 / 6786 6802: 0.4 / 7.11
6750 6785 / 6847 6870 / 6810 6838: -0.3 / 6.99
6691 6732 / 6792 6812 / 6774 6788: 0.1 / 7.09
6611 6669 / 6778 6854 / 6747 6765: -0.1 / 7.14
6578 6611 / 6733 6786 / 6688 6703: -0.4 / 7.3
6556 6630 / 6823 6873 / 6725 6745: 0.0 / 7.23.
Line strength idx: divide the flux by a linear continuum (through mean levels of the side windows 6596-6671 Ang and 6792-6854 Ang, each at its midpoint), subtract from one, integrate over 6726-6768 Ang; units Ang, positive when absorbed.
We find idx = 0.0 Ang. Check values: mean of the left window 7.41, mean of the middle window 7.18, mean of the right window 7.04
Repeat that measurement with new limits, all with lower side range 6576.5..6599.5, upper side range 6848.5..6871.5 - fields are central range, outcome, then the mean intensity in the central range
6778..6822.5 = 0.0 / 7.05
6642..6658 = -0.1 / 7.46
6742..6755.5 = 0.1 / 7.12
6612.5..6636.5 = 0.3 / 7.36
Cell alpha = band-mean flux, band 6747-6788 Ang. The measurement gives 7.11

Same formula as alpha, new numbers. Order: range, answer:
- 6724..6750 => 7.24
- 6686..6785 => 7.24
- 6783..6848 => 7.02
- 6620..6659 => 7.31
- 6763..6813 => 7.03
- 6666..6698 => 7.26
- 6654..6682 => 7.2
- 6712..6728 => 7.27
